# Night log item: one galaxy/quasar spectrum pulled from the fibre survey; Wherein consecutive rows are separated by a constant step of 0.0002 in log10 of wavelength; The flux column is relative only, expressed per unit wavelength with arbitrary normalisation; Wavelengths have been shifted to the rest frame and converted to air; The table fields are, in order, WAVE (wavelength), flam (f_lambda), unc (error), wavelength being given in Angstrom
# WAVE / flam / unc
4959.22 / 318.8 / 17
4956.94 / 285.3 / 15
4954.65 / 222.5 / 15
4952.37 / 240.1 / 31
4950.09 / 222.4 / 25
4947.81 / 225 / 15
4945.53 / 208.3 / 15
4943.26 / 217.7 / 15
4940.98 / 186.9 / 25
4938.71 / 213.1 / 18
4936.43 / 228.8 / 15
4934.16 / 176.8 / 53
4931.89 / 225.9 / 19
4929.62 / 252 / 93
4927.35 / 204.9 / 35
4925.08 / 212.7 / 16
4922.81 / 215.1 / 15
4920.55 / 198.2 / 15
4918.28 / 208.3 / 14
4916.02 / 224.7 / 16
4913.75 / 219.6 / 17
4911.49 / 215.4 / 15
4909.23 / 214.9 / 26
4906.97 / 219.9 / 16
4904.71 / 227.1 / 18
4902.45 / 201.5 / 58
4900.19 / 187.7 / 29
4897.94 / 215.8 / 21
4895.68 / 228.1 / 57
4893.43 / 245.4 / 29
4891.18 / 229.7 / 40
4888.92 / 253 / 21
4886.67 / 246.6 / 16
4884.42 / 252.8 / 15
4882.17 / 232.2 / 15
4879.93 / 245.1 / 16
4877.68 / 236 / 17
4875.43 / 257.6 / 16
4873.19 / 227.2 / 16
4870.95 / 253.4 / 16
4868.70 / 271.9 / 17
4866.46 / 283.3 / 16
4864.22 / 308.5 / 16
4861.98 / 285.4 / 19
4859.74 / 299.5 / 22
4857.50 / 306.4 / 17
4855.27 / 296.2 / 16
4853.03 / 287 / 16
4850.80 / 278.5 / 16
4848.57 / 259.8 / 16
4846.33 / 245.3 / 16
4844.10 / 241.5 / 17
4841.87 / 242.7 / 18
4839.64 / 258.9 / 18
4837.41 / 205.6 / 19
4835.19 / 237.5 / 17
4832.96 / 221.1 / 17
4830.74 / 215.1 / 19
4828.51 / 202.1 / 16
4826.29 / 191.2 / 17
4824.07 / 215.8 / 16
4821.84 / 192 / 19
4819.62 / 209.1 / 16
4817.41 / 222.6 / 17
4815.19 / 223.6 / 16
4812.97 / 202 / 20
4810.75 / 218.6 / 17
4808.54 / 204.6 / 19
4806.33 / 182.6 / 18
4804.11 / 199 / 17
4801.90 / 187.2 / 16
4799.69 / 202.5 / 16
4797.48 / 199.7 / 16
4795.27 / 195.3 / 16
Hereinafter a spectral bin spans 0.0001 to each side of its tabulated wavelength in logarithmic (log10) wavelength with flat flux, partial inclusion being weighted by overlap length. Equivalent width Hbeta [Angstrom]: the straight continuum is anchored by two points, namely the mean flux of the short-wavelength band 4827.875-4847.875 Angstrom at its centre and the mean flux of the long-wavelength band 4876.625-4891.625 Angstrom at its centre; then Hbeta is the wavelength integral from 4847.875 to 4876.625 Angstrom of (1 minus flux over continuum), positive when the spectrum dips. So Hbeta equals -5.0 Angstrom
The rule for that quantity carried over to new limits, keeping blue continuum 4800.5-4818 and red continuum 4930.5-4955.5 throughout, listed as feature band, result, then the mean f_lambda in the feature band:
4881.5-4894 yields -1.93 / 243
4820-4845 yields -1.63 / 220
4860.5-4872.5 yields -4.01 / 279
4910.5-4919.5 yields -0.15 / 217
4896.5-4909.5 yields 0.06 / 211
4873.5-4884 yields -1.60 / 242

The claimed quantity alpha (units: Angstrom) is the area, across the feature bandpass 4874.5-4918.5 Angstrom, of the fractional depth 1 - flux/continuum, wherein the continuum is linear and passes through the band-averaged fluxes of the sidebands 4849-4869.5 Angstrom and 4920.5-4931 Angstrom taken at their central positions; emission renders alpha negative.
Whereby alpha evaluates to 3.8 Angstrom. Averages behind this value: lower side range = 290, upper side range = 219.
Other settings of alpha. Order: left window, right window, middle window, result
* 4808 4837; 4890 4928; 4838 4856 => -4.1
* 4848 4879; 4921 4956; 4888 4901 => 1.2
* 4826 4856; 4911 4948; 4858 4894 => -4.3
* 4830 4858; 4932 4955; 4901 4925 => 1.3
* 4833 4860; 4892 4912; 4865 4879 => -0.9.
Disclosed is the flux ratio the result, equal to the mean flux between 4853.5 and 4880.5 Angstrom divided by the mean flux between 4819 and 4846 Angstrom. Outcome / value 1.24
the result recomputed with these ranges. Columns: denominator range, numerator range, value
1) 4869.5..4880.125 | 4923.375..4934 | 0.90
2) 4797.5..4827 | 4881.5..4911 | 1.11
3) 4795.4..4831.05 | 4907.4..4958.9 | 1.08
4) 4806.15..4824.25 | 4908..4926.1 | 1.02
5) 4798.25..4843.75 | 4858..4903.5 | 1.17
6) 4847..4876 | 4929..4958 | 0.80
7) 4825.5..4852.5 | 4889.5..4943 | 0.92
